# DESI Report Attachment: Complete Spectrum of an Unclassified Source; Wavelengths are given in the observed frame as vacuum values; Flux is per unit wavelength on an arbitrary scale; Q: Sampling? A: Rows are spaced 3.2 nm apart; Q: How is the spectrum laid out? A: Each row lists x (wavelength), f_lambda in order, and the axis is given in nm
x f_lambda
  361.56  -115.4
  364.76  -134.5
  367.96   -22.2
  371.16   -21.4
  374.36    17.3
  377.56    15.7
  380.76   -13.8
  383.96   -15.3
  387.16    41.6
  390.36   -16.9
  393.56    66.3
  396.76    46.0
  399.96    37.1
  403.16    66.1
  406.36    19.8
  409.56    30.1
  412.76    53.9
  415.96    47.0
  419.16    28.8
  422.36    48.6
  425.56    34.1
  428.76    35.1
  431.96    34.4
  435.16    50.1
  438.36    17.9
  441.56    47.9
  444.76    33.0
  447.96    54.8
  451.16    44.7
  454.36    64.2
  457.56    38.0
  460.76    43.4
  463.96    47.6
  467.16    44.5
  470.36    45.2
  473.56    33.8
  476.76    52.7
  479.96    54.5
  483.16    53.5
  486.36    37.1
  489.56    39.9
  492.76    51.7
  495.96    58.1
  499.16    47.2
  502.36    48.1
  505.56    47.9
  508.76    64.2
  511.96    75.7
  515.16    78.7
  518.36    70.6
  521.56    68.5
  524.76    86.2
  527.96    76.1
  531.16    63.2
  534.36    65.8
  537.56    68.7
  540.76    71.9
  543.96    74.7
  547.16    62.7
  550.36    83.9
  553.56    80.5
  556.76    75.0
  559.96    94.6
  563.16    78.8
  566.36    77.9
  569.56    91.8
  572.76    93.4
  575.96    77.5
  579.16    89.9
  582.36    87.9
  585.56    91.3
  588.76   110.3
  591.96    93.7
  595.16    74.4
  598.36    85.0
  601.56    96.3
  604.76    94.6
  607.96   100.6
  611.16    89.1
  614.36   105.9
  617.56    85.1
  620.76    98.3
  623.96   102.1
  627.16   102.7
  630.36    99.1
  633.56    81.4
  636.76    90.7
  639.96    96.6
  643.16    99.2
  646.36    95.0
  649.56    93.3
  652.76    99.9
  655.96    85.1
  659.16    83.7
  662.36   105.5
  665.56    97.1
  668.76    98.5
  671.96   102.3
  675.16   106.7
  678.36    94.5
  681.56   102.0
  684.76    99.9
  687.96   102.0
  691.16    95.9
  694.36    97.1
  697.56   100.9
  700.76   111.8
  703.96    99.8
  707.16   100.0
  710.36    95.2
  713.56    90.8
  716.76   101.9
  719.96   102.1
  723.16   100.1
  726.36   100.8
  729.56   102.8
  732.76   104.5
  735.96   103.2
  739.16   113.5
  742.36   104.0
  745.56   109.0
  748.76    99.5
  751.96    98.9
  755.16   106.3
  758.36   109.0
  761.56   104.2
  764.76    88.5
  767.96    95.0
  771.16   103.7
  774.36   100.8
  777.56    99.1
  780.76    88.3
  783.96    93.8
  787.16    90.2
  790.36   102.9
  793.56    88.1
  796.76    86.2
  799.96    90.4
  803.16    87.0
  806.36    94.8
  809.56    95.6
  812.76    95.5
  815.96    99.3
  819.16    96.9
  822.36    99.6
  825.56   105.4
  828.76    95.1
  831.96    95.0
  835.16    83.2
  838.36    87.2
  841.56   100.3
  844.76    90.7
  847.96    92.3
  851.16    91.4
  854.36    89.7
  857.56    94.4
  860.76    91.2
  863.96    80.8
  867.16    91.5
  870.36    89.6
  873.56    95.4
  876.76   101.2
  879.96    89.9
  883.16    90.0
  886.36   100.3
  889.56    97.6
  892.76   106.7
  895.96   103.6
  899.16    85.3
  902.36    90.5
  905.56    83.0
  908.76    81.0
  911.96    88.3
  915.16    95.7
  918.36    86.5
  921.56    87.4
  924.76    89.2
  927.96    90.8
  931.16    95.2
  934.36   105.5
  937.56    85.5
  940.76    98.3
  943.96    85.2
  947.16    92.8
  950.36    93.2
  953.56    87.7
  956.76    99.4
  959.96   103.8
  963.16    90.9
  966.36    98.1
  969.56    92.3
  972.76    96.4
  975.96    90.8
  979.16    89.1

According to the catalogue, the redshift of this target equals 0.272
